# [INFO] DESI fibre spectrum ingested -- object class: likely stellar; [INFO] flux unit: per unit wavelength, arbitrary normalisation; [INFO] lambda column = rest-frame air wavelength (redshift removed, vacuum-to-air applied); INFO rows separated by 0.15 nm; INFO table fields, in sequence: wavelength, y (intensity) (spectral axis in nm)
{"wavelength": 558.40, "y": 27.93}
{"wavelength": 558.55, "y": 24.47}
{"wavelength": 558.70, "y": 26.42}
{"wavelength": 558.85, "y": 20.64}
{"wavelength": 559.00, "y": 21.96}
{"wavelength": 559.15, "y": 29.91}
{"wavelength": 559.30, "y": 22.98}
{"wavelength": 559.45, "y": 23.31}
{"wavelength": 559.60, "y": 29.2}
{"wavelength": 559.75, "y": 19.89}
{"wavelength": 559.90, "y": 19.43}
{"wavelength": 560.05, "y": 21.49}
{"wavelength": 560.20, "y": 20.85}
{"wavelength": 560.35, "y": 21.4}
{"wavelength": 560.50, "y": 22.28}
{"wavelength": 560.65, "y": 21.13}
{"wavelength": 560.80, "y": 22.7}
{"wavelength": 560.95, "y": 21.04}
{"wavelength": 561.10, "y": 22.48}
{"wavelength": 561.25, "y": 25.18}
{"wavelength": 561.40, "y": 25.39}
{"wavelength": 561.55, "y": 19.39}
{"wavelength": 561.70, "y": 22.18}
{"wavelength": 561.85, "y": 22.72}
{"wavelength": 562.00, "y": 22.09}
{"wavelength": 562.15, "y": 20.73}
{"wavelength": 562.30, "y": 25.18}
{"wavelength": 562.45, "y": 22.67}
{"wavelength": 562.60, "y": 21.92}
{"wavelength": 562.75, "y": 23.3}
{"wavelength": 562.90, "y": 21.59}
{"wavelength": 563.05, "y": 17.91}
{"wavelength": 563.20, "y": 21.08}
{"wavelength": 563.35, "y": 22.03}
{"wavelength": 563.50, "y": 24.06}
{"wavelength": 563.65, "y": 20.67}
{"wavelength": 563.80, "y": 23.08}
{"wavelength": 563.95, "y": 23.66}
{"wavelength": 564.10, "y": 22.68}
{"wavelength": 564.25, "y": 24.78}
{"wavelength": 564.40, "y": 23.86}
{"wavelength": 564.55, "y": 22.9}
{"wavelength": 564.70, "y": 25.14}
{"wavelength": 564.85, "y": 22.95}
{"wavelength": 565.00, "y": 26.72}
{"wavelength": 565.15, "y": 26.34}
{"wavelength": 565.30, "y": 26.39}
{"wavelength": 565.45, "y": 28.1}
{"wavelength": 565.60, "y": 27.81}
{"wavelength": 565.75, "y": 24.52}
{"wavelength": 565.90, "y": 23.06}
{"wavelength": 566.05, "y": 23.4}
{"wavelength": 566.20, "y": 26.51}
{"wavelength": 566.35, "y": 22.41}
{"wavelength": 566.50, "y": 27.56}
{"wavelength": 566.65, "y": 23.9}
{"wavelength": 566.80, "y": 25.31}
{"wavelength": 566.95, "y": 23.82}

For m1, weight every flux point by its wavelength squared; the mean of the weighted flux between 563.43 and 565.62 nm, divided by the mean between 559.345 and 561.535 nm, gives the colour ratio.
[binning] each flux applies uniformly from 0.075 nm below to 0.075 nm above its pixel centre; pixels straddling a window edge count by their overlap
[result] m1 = 1.1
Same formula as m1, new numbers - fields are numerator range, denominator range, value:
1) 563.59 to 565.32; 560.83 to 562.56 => 1.07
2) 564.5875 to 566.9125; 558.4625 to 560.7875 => 1.12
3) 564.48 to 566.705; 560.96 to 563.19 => 1.15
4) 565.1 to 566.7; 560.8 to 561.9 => 1.14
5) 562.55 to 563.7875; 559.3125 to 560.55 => 0.98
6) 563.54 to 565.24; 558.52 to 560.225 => 1.04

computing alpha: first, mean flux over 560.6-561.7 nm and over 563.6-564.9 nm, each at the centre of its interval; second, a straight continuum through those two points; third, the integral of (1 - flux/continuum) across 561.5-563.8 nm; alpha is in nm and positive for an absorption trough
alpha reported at 0.10 nm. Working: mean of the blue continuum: 22.5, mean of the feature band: 21.9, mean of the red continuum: 23.4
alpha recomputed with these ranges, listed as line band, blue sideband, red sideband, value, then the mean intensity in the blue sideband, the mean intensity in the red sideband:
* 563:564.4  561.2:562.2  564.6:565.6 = 0.13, 22.5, 26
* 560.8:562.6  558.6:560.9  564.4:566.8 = 0.08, 22.9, 25.1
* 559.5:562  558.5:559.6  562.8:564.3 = 0.14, 24.6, 22.1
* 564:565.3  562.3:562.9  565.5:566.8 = -0.02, 22.8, 25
